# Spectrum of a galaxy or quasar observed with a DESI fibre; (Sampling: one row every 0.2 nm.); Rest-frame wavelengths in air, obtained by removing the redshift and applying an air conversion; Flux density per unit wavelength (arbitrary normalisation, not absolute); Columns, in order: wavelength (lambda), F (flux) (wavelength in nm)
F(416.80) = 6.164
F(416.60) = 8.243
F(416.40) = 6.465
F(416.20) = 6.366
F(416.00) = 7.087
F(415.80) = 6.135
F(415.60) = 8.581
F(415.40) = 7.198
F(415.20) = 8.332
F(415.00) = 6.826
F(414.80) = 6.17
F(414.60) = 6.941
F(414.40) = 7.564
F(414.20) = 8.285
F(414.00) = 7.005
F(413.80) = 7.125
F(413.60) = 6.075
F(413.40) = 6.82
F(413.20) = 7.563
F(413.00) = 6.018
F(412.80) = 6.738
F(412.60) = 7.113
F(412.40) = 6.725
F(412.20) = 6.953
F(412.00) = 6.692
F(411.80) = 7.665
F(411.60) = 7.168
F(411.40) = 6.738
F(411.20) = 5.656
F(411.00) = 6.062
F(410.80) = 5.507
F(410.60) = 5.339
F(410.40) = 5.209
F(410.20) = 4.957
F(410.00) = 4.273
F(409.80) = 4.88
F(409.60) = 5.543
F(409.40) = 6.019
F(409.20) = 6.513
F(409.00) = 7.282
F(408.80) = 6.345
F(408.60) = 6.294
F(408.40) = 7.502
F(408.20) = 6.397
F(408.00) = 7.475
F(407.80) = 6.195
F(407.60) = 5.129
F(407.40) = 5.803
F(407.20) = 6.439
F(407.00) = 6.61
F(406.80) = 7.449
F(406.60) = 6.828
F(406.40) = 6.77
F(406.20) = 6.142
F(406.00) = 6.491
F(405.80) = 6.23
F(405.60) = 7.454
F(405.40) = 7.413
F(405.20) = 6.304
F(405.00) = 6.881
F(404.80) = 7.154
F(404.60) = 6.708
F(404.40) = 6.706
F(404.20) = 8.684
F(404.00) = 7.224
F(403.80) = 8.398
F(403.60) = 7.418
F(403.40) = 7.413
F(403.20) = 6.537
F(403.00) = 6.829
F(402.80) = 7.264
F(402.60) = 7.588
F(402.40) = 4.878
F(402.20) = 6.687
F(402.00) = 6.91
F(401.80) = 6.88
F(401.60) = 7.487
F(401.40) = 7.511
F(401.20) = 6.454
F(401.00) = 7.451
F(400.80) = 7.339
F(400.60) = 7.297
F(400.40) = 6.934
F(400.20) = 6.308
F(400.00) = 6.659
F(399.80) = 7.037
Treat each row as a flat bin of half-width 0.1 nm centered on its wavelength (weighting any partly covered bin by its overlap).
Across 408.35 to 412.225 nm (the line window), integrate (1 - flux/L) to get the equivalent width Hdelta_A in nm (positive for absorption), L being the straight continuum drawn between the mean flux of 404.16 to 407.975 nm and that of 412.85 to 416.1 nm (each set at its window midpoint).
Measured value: 0.45 nm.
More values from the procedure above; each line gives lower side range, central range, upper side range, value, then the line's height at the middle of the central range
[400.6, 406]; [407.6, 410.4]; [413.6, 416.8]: 0.412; 7.11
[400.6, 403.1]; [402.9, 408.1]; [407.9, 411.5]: -0.286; 6.51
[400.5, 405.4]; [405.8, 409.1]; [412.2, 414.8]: 0.223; 7.04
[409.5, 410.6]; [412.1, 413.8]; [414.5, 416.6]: -0.192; 6.09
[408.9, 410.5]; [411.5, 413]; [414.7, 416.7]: -0.169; 6.25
